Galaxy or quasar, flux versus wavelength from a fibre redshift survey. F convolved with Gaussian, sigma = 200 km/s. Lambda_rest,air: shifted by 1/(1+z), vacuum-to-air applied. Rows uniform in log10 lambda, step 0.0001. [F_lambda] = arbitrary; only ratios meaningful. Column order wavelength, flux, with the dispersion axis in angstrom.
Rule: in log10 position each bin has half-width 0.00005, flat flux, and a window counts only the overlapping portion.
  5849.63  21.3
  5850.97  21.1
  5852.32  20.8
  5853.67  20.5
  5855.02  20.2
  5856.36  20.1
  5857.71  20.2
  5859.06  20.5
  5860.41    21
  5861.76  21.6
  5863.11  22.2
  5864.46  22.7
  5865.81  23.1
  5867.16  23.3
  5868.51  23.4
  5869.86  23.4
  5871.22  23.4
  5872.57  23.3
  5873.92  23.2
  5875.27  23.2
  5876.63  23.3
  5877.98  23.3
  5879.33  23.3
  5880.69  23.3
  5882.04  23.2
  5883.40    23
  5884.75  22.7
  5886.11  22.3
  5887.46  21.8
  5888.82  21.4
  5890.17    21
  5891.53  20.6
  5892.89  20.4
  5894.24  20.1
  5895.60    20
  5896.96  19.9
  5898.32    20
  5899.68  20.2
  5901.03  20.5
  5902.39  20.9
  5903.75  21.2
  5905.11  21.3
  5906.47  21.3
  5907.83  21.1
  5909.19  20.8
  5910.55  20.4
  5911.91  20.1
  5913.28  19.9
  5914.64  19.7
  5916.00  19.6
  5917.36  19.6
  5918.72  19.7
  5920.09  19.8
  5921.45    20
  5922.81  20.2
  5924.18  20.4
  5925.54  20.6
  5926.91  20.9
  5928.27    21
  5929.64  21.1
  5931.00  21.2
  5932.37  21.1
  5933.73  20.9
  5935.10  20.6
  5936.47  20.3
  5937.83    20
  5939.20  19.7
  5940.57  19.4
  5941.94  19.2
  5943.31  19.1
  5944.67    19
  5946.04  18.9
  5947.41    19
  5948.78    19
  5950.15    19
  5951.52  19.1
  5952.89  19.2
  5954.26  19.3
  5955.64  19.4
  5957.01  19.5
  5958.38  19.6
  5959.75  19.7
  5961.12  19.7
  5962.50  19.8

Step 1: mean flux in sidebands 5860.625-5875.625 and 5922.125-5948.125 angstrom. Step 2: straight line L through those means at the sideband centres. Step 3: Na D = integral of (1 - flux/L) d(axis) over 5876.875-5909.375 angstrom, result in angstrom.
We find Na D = 0.7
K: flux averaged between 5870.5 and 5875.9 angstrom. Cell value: 23.3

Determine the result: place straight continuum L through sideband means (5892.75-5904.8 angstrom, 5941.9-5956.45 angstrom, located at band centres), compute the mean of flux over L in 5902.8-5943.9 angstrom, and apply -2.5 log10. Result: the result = -0.03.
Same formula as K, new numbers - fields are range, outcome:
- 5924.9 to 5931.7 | 21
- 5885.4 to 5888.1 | 22.1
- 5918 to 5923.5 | 19.9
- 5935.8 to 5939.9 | 20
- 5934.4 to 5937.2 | 20.4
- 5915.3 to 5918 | 19.6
